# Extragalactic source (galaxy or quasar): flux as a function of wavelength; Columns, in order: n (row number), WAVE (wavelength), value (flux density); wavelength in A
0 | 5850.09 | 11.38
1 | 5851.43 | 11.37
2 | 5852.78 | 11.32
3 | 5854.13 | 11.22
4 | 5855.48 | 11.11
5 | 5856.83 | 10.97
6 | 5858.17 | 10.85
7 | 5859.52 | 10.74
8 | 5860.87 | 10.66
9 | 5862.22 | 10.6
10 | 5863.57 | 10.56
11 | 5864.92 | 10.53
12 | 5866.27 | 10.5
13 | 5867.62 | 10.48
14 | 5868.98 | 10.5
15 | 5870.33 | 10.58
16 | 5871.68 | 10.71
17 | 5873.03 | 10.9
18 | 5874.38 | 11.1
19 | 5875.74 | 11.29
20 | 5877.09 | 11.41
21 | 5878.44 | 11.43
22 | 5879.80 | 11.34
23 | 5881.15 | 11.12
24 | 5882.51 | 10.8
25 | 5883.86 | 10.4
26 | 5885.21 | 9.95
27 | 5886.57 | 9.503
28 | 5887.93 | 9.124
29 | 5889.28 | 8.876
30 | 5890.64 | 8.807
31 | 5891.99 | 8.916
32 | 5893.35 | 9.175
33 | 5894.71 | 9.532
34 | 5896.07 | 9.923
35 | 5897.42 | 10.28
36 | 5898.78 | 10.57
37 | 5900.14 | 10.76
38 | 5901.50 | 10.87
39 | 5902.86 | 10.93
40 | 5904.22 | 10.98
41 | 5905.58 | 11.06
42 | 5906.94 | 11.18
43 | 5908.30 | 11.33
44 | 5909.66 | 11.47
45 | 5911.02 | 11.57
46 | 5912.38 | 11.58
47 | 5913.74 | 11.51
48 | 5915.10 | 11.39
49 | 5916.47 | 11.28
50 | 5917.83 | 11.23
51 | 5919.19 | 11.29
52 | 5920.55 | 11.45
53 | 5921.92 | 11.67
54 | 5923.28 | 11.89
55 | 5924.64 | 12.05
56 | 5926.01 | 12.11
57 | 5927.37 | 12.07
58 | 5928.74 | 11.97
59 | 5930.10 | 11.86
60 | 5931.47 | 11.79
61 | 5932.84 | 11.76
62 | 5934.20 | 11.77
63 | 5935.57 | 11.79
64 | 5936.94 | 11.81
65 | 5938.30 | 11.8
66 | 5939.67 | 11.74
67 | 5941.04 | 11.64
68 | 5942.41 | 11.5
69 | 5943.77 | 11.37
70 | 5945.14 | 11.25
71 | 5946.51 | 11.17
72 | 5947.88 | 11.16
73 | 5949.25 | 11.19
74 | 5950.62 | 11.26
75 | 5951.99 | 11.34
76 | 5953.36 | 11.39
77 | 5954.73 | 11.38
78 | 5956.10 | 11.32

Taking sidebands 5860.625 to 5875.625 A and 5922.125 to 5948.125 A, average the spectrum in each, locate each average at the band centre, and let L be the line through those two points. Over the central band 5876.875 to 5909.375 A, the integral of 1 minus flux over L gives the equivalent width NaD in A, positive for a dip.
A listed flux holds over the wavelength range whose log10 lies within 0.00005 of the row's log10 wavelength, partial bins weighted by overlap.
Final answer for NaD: 2.11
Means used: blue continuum 10.7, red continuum 11.7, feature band 10.3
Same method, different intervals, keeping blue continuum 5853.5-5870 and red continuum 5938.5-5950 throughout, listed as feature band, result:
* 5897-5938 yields -1.0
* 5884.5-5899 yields 2.0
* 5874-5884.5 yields -0.2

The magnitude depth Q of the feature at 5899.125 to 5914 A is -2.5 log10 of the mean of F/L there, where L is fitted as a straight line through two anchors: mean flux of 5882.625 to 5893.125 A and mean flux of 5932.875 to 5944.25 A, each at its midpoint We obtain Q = -0.092 mag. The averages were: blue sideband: 9.44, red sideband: 11.7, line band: 11.2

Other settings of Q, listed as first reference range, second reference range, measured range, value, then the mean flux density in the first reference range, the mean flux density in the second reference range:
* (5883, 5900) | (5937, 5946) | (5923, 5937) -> -0.073 mag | 9.64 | 11.6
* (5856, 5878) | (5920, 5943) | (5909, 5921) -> 0.011 mag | 10.8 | 11.8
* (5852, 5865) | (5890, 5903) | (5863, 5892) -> -0.002 mag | 10.9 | 9.94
